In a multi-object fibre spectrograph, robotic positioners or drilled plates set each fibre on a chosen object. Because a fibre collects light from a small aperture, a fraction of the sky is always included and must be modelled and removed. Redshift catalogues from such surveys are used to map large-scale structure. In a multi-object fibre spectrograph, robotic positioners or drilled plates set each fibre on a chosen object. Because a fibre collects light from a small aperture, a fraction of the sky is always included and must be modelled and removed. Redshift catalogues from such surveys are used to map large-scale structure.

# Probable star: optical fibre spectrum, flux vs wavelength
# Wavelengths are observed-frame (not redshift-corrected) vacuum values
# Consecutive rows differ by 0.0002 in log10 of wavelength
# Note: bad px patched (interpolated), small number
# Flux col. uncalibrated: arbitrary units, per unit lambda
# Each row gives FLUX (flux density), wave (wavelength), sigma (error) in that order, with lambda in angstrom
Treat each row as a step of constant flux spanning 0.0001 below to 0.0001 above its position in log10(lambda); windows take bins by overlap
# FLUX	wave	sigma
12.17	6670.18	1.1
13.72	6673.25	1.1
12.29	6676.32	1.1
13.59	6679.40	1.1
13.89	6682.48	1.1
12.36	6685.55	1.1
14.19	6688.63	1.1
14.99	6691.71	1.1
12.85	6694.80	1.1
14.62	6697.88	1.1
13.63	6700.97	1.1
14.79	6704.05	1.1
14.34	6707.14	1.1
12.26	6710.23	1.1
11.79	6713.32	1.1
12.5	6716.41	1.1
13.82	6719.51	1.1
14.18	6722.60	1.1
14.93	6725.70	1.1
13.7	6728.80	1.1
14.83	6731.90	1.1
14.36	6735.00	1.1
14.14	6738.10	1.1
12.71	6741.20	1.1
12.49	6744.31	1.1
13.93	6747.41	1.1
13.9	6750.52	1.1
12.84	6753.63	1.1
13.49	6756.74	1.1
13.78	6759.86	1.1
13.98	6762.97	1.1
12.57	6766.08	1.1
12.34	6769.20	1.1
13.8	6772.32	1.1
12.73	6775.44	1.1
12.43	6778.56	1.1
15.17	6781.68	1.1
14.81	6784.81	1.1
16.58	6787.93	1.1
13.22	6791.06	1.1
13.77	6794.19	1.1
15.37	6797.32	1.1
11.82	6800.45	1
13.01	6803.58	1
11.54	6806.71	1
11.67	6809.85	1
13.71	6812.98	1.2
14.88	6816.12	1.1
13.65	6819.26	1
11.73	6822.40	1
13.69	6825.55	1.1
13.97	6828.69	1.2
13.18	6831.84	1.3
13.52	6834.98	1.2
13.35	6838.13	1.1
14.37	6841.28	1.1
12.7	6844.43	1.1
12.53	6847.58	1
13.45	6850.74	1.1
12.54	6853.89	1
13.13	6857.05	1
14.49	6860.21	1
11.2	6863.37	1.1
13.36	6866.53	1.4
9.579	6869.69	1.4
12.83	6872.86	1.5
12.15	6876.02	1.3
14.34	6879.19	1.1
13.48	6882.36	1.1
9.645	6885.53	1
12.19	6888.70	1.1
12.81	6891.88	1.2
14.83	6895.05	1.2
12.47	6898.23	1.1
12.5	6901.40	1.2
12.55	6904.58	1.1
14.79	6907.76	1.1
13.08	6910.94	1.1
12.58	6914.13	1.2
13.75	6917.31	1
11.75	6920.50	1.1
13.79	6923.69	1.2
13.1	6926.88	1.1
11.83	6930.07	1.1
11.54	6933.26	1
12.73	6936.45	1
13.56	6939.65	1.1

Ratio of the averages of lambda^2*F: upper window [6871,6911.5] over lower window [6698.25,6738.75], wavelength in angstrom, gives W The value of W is 0.98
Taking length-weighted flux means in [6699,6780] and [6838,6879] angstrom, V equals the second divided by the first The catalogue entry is 0.95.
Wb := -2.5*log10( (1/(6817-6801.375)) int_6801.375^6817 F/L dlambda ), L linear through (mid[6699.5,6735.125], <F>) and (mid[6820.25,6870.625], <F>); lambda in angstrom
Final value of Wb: 0.03 mag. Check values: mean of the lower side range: 13.7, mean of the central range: 12.8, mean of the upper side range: 13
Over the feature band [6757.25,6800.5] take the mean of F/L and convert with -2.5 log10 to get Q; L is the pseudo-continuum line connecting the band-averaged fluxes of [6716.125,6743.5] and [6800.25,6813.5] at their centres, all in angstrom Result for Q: -0.075 mag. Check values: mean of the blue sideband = 13.9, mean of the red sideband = 12.3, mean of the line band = 13.8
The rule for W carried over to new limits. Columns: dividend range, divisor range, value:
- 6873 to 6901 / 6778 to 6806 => 0.94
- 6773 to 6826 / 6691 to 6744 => 1.01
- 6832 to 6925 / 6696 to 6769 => 0.99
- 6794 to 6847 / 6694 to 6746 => 1.00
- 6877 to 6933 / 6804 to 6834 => 1.01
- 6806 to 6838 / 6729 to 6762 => 0.99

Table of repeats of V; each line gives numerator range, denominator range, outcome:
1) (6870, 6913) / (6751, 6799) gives 0.93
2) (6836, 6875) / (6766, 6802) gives 0.93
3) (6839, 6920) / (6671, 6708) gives 0.94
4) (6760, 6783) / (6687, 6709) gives 0.94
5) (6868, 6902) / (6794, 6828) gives 0.94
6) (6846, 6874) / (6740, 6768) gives 0.94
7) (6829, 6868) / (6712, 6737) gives 0.96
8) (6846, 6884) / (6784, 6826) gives 0.94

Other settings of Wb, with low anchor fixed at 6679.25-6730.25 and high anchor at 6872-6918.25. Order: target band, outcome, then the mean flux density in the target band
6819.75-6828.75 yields 0.013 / 13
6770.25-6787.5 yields -0.044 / 13.9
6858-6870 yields 0.048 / 12.5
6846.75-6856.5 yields 0.017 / 12.9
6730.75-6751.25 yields -0.017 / 13.7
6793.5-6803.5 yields -0.020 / 13.6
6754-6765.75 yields -0.006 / 13.5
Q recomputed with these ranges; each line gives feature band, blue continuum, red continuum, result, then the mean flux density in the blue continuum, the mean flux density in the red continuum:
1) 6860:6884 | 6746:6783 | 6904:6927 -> 0.06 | 13.4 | 13.2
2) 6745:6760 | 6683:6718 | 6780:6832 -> 0.01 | 13.5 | 13.6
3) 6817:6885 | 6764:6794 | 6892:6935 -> 0.03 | 13.7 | 13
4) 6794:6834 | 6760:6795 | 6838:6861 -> 0.02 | 13.8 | 13.3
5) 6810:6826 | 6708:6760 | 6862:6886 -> -0.05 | 13.5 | 12.2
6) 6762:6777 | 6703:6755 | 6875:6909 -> 0.03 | 13.6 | 12.9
